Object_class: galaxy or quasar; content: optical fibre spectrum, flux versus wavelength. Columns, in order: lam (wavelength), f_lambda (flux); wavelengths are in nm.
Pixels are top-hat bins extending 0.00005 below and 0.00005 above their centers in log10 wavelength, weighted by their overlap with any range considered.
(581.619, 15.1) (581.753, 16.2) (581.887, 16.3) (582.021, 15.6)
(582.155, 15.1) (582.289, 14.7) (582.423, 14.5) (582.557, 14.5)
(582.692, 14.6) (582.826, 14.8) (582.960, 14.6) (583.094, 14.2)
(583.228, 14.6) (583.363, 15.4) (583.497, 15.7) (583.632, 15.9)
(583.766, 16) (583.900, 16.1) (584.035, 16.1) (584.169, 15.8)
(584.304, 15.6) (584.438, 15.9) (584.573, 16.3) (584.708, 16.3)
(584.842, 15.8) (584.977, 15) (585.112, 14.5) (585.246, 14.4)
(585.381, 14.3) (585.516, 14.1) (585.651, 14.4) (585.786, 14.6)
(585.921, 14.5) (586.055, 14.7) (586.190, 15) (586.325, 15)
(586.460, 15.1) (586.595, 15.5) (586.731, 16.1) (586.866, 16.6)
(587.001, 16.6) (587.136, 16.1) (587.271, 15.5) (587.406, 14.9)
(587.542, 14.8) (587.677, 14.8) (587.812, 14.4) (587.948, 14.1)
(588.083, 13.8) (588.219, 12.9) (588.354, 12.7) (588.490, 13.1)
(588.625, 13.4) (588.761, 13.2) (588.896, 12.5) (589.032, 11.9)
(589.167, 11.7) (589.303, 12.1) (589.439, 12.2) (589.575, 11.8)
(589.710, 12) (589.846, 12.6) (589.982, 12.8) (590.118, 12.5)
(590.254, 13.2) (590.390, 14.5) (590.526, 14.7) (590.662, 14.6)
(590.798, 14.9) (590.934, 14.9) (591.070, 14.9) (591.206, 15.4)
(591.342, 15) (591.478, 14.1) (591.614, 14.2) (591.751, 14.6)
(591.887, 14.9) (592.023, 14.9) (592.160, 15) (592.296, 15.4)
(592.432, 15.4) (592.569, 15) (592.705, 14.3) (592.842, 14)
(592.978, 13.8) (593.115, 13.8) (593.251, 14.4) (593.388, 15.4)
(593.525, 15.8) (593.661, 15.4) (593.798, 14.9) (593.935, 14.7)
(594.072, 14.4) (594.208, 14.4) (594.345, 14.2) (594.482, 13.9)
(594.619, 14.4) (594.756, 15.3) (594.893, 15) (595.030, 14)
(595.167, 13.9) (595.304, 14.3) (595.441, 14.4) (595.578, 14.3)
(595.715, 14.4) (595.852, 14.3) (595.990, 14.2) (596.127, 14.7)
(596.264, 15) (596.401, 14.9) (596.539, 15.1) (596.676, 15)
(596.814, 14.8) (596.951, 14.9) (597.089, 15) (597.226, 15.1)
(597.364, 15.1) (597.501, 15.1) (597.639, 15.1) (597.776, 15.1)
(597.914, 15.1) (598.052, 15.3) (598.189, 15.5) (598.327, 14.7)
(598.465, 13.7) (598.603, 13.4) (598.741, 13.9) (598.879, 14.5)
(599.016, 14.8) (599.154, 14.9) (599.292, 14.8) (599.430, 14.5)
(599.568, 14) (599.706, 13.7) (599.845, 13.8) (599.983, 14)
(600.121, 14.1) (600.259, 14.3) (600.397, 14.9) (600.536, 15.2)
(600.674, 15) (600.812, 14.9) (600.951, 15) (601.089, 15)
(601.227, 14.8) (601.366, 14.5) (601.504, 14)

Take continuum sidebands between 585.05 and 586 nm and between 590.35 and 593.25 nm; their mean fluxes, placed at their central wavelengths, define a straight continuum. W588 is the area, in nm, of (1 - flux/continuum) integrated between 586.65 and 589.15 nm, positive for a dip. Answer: 0.05 nm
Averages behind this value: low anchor 14.4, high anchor 14.7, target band 14.3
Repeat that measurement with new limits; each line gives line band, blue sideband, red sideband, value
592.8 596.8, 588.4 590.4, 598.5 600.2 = -0.33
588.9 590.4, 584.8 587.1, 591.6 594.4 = 0.25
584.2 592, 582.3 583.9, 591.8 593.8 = 0.31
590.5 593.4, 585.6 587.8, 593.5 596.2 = 0.02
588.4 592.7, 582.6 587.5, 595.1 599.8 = 0.34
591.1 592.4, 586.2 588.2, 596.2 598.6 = 0.02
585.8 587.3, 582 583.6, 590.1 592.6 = -0.07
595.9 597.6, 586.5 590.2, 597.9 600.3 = -0.08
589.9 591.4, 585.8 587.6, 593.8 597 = 0.07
